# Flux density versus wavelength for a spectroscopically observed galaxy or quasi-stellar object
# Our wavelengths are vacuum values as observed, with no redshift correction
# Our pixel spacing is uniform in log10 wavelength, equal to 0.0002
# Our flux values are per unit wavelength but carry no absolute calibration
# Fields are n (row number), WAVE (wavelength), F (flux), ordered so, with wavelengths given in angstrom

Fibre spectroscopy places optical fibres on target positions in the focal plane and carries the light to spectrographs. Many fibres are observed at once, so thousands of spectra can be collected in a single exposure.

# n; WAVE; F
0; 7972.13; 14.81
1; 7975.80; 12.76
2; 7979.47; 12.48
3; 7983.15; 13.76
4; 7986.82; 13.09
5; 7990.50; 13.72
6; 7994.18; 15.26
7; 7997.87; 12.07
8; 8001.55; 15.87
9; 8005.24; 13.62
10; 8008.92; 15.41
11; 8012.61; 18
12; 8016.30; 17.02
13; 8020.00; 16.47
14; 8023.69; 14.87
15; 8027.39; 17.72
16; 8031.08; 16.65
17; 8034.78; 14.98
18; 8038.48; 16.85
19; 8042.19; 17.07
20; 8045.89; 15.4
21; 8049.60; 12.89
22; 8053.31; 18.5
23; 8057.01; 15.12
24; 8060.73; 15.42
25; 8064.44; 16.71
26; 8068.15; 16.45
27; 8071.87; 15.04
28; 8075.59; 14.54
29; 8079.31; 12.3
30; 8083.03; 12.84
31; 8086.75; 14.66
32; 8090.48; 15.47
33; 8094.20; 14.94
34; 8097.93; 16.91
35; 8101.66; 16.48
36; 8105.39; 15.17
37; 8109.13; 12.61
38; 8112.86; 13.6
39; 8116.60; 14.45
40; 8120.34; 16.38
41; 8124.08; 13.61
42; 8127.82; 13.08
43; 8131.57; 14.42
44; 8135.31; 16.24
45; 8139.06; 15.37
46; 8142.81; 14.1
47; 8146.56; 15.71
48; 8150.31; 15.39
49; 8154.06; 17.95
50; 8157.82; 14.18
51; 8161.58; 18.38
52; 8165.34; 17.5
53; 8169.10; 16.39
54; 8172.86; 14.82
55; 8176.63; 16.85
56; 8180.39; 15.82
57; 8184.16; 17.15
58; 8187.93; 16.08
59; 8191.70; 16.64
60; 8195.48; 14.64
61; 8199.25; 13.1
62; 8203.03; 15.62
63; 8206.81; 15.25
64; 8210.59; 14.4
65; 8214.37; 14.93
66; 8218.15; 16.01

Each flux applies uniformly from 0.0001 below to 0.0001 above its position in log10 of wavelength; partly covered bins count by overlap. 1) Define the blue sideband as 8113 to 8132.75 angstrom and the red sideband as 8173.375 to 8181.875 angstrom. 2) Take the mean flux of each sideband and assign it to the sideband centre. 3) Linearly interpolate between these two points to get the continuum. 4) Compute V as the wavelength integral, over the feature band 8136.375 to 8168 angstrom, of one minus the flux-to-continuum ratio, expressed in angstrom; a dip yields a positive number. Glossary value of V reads -1.65 angstrom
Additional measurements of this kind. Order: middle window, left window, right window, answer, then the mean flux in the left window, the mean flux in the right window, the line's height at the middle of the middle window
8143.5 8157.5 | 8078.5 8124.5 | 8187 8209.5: -1.0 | 14.7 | 15.2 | 14.9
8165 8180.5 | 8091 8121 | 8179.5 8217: -0.9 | 15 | 15.4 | 15.3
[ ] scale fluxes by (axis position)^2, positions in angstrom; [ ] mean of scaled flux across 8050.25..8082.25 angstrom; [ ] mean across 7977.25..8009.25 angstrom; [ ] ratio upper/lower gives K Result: 1.1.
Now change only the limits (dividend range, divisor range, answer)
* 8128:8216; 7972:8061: 1.07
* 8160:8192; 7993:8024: 1.12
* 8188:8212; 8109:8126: 1.07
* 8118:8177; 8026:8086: 1.03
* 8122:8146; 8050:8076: 0.93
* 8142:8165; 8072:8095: 1.16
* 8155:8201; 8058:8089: 1.11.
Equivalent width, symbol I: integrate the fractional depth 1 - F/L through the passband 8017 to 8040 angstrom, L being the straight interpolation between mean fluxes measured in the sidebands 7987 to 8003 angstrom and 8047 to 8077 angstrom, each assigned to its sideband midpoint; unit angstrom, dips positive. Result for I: -2.3 angstrom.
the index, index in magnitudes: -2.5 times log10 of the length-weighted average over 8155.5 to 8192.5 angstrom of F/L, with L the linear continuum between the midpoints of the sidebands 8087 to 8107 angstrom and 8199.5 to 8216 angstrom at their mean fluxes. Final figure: -0.09 mag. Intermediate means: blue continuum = 15.7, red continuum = 14.9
